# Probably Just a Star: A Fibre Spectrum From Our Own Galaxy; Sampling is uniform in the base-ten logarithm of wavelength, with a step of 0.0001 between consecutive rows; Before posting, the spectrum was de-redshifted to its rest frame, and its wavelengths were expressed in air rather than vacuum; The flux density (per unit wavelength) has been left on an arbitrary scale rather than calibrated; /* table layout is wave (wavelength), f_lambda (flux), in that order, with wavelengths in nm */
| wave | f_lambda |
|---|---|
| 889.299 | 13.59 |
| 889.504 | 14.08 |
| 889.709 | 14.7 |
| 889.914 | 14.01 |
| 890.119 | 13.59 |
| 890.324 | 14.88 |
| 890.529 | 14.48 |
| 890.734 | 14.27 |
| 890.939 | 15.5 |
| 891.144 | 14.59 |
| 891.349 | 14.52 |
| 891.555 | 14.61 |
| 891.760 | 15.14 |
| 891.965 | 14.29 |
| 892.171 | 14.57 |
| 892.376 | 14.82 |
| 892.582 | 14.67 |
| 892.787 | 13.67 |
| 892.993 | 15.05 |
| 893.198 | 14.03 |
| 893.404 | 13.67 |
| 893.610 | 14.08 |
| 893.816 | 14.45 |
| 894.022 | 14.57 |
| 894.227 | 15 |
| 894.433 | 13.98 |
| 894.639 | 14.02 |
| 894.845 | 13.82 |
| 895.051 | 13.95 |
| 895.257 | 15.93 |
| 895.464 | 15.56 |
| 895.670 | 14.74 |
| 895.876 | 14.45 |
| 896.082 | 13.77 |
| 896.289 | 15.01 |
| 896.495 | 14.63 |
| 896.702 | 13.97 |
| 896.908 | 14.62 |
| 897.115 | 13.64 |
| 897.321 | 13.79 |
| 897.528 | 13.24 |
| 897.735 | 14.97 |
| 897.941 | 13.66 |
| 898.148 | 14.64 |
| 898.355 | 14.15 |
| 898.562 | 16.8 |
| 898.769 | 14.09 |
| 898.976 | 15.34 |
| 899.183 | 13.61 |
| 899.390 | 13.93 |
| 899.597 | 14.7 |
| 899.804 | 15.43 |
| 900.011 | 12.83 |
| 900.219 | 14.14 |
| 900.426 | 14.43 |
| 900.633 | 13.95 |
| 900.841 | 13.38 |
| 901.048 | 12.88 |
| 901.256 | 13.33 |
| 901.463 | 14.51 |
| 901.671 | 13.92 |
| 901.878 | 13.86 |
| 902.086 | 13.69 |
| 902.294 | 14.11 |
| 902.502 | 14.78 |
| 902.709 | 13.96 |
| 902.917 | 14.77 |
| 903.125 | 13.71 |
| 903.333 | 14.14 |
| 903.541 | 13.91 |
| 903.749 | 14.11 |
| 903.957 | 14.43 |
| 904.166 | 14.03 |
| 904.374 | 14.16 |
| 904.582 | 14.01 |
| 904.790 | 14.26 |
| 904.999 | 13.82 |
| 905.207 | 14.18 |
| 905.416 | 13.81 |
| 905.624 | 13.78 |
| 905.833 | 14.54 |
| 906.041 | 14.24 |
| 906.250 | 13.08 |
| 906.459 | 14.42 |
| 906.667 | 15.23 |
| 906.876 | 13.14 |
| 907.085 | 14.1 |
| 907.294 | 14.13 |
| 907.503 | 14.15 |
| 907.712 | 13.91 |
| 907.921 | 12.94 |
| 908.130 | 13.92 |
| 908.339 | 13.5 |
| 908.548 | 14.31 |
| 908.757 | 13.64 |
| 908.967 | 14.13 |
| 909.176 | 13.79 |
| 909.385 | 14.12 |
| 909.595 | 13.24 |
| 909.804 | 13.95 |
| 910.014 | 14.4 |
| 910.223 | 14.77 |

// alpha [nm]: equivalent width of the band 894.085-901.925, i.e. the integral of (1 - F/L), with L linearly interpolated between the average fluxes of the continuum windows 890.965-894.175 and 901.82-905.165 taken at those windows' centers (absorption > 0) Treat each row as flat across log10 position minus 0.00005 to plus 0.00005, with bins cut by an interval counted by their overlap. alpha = 0.01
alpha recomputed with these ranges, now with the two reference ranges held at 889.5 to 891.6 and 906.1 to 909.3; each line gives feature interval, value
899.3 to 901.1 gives 0.02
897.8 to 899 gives -0.04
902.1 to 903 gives -0.02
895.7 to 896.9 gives -0.01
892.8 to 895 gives 0.02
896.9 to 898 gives 0.02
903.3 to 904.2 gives -0.01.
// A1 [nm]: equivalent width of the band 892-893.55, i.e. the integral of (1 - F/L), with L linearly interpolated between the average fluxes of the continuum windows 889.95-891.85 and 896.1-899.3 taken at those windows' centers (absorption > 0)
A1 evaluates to 0.02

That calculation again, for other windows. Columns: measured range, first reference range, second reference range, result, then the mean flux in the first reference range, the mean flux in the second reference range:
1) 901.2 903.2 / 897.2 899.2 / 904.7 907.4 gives 0.023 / 14.5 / 14.1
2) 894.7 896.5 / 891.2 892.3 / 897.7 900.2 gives -0.010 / 14.6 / 14.5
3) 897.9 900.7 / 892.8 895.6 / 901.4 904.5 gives -0.032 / 14.4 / 14.1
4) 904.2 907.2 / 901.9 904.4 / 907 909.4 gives -0.010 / 14.1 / 13.9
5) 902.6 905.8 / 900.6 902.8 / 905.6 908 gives -0.038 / 13.8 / 14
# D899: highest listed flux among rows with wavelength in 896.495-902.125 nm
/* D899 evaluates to 16.8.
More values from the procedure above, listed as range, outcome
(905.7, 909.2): 15.23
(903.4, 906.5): 14.54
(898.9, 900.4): 15.43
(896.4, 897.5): 14.63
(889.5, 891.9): 15.5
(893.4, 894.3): 15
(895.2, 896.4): 15.93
